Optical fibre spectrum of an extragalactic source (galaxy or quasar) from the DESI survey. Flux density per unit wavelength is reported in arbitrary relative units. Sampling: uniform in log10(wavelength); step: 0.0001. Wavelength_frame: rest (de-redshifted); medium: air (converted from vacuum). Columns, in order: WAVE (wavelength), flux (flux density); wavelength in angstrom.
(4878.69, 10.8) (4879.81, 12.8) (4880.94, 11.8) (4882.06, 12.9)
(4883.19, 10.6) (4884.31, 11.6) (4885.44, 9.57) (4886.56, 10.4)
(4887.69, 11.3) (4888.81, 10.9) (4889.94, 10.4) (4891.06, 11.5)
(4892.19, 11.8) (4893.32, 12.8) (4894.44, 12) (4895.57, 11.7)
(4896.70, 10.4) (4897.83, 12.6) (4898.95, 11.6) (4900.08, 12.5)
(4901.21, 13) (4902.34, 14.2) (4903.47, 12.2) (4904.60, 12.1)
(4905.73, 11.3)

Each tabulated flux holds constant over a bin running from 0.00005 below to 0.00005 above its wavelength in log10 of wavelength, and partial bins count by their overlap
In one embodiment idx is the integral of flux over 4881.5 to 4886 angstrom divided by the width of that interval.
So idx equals 11.2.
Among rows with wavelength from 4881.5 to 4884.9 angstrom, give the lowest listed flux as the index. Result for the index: 10.6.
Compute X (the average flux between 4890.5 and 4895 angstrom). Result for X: 12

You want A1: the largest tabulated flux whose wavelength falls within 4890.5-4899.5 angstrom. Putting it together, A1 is 12.8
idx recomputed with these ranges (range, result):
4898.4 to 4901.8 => 12.4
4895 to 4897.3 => 11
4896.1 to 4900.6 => 11.8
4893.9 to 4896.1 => 11.8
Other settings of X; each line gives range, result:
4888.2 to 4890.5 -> 10.7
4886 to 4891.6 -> 10.9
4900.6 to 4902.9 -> 13.6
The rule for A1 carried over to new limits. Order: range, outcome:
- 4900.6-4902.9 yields 14.2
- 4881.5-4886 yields 12.9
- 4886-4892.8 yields 11.8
